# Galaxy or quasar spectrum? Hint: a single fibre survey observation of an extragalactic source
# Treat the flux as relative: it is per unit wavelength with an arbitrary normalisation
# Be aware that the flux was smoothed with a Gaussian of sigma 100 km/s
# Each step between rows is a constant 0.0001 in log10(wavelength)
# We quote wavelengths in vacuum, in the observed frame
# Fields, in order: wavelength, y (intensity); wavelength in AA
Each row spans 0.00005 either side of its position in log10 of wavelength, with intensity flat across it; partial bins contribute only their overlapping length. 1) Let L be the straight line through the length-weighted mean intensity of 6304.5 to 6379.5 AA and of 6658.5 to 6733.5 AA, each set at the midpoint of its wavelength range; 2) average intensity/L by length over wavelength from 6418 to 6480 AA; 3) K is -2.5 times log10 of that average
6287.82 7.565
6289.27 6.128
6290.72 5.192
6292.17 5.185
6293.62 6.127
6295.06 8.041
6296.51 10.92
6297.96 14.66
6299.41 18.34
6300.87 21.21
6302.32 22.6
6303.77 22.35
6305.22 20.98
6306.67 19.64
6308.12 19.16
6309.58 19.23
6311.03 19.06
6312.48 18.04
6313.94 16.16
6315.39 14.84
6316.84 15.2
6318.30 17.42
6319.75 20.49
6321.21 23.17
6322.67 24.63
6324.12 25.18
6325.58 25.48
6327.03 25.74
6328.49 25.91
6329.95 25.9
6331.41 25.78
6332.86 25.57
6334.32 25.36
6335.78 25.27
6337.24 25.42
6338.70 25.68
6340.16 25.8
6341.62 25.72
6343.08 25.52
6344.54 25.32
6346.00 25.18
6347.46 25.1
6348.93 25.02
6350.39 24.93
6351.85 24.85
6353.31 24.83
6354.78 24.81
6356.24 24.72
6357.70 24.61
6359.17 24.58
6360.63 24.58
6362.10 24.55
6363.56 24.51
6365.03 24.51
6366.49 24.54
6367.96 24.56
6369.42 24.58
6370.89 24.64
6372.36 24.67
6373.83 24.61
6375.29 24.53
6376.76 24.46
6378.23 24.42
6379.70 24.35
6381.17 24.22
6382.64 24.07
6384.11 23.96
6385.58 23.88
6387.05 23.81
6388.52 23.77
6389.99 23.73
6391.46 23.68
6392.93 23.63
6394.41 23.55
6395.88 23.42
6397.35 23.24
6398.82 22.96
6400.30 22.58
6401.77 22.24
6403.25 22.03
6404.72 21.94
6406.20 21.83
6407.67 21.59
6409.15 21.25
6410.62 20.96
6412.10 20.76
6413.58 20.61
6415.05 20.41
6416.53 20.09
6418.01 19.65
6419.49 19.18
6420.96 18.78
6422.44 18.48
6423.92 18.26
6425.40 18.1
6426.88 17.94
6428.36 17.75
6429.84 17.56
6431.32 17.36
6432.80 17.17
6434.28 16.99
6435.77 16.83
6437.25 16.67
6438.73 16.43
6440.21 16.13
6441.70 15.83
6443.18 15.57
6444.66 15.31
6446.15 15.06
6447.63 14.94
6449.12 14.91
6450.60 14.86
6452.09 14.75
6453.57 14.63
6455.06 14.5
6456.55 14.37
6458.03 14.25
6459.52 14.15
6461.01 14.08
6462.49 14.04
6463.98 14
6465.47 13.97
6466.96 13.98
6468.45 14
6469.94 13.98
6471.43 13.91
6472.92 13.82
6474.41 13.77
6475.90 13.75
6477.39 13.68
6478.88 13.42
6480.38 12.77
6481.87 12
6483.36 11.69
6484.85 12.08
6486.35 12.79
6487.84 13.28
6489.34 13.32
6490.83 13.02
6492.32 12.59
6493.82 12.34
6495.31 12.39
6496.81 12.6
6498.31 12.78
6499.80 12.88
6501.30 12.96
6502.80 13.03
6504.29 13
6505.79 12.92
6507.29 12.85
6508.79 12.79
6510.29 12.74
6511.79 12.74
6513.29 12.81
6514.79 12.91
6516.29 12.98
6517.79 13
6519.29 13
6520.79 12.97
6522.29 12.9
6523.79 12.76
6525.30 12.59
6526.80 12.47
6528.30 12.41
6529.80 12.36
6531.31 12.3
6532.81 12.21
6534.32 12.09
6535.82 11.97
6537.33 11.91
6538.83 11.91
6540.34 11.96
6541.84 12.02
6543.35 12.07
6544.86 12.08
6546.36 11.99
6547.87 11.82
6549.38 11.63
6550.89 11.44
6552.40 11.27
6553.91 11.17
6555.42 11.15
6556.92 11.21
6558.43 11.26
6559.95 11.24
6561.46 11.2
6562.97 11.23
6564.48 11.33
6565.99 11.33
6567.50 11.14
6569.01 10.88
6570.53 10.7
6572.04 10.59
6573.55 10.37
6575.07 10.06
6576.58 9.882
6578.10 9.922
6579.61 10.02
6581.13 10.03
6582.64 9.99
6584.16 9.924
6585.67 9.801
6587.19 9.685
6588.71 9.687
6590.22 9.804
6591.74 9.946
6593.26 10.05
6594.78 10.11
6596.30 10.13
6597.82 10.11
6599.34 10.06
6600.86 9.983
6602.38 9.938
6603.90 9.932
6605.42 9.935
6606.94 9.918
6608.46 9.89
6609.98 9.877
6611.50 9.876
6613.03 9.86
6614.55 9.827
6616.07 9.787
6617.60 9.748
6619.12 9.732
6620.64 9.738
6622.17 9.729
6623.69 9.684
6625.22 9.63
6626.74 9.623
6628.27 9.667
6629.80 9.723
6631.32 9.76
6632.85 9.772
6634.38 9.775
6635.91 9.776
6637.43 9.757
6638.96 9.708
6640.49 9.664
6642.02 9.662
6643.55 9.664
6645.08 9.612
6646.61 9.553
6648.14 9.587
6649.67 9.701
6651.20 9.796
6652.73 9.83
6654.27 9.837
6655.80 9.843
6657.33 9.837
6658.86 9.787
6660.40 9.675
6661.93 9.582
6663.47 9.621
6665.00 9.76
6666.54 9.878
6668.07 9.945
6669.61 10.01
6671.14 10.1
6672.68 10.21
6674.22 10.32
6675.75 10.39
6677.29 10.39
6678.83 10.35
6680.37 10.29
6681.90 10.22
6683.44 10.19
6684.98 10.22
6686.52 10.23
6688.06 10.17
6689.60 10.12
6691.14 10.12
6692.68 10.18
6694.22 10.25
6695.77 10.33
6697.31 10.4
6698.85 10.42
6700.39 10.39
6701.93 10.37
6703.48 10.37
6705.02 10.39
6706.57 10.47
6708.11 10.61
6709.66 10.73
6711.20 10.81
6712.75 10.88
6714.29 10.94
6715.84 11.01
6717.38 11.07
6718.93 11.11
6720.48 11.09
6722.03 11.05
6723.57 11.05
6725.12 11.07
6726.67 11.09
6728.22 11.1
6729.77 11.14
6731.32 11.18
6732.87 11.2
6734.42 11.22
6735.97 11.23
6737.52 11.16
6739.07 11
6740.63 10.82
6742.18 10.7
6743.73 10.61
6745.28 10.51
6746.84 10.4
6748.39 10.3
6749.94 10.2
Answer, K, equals 0.25 mag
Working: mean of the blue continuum 23.5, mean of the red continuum 10.5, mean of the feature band 15.6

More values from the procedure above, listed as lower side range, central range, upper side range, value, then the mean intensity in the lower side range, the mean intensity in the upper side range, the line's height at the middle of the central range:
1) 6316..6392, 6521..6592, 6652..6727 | 0.38 mag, 24.4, 10.3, 15.9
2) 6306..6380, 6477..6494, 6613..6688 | 0.33 mag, 23.6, 9.86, 17.2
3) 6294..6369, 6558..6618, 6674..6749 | 0.38 mag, 22.4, 10.7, 14.5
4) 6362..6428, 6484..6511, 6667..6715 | 0.39 mag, 22.5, 10.3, 18.3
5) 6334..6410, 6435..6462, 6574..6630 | 0.27 mag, 24.2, 9.88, 19.4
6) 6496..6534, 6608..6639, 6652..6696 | 0.12 mag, 12.7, 10.1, 10.9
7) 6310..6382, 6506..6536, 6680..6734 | 0.35 mag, 23.8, 10.6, 17.4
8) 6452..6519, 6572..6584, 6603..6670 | 0.11 mag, 13.3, 9.76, 11.1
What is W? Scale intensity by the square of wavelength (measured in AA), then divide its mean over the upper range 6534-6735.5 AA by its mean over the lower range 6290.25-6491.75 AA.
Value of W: 0.57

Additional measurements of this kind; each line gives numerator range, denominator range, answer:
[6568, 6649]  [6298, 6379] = 0.46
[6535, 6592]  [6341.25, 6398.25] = 0.48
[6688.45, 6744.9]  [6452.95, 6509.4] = 0.87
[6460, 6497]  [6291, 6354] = 0.66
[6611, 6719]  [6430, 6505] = 0.75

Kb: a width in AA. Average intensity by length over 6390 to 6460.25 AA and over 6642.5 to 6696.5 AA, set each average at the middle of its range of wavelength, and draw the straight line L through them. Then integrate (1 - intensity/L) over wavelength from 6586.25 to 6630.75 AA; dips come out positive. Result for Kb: 8.4 AA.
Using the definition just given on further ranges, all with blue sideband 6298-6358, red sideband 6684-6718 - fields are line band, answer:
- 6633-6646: 2.9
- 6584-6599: 4.4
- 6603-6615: 3.2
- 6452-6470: 4.1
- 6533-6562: 7.3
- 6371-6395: -3.5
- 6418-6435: 1.3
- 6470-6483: 3.3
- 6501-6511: 2.4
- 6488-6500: 3.2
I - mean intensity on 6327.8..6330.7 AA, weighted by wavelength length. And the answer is 25.9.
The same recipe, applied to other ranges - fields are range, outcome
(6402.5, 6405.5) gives 21.9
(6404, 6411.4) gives 21.5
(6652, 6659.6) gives 9.83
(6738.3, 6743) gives 10.8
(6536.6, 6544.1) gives 12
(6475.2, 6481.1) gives 13.4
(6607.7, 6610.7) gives 9.89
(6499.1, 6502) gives 12.9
